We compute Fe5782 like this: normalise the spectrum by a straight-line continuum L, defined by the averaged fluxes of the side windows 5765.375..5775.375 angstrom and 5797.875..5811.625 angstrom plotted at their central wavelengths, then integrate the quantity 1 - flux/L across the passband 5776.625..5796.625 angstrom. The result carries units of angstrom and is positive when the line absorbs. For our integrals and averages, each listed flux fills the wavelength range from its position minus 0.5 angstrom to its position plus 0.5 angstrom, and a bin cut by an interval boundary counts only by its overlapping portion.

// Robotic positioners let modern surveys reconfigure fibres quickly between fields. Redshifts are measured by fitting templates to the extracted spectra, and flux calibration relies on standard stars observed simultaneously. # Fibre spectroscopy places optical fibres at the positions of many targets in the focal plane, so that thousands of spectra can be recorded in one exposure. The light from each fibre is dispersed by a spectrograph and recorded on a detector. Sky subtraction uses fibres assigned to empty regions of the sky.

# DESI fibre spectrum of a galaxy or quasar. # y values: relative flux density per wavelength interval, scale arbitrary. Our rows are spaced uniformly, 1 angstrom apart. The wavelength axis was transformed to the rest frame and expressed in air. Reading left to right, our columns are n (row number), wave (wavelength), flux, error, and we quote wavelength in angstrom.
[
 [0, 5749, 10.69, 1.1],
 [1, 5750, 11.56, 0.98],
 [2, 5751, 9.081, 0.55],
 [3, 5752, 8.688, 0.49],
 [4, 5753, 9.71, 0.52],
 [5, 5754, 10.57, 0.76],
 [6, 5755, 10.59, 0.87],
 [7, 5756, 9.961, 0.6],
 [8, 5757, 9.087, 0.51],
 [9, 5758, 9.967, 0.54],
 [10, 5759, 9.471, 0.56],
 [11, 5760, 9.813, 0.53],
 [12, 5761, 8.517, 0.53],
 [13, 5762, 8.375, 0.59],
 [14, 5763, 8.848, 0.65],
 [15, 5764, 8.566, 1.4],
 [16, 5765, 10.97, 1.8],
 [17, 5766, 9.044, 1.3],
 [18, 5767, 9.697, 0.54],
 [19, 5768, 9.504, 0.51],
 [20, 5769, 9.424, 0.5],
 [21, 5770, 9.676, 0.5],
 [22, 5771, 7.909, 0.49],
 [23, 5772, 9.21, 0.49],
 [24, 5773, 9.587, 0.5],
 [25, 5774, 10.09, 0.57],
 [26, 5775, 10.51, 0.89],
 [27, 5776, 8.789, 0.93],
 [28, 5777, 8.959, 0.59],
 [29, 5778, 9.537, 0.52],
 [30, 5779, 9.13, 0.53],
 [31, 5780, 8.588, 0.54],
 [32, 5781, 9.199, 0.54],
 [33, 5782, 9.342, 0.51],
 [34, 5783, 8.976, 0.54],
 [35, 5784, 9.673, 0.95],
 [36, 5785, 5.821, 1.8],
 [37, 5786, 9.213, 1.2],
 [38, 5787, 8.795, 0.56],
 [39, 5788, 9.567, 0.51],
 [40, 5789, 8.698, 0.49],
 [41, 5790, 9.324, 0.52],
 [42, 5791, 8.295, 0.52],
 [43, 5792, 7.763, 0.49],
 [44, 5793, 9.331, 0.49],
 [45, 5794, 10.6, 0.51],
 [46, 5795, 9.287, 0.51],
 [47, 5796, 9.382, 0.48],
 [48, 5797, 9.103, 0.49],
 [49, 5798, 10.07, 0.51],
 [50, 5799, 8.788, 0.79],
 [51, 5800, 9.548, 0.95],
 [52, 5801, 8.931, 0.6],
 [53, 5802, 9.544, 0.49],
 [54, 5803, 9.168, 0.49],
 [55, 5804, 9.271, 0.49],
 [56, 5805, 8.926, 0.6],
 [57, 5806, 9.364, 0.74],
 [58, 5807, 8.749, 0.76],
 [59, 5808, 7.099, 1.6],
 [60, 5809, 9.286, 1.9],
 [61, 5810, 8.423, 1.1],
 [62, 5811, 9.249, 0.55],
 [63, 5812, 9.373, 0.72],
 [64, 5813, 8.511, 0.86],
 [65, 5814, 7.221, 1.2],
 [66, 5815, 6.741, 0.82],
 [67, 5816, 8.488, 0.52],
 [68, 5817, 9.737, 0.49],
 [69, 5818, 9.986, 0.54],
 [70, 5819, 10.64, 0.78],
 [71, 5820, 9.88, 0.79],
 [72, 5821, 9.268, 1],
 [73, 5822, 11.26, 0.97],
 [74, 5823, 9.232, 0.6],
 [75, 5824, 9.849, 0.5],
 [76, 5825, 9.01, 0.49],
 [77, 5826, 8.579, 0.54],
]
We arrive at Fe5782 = 0.6 angstrom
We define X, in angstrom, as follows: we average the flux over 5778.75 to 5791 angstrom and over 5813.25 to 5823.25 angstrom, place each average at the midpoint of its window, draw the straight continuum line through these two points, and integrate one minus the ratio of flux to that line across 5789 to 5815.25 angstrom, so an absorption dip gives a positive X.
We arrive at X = 0.3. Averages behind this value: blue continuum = 8.83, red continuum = 9.23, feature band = 8.91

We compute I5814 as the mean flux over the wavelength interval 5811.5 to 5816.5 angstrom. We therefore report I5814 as 8.07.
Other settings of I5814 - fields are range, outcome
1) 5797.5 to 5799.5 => 9.43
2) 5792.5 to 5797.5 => 9.54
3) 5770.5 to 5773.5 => 8.9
